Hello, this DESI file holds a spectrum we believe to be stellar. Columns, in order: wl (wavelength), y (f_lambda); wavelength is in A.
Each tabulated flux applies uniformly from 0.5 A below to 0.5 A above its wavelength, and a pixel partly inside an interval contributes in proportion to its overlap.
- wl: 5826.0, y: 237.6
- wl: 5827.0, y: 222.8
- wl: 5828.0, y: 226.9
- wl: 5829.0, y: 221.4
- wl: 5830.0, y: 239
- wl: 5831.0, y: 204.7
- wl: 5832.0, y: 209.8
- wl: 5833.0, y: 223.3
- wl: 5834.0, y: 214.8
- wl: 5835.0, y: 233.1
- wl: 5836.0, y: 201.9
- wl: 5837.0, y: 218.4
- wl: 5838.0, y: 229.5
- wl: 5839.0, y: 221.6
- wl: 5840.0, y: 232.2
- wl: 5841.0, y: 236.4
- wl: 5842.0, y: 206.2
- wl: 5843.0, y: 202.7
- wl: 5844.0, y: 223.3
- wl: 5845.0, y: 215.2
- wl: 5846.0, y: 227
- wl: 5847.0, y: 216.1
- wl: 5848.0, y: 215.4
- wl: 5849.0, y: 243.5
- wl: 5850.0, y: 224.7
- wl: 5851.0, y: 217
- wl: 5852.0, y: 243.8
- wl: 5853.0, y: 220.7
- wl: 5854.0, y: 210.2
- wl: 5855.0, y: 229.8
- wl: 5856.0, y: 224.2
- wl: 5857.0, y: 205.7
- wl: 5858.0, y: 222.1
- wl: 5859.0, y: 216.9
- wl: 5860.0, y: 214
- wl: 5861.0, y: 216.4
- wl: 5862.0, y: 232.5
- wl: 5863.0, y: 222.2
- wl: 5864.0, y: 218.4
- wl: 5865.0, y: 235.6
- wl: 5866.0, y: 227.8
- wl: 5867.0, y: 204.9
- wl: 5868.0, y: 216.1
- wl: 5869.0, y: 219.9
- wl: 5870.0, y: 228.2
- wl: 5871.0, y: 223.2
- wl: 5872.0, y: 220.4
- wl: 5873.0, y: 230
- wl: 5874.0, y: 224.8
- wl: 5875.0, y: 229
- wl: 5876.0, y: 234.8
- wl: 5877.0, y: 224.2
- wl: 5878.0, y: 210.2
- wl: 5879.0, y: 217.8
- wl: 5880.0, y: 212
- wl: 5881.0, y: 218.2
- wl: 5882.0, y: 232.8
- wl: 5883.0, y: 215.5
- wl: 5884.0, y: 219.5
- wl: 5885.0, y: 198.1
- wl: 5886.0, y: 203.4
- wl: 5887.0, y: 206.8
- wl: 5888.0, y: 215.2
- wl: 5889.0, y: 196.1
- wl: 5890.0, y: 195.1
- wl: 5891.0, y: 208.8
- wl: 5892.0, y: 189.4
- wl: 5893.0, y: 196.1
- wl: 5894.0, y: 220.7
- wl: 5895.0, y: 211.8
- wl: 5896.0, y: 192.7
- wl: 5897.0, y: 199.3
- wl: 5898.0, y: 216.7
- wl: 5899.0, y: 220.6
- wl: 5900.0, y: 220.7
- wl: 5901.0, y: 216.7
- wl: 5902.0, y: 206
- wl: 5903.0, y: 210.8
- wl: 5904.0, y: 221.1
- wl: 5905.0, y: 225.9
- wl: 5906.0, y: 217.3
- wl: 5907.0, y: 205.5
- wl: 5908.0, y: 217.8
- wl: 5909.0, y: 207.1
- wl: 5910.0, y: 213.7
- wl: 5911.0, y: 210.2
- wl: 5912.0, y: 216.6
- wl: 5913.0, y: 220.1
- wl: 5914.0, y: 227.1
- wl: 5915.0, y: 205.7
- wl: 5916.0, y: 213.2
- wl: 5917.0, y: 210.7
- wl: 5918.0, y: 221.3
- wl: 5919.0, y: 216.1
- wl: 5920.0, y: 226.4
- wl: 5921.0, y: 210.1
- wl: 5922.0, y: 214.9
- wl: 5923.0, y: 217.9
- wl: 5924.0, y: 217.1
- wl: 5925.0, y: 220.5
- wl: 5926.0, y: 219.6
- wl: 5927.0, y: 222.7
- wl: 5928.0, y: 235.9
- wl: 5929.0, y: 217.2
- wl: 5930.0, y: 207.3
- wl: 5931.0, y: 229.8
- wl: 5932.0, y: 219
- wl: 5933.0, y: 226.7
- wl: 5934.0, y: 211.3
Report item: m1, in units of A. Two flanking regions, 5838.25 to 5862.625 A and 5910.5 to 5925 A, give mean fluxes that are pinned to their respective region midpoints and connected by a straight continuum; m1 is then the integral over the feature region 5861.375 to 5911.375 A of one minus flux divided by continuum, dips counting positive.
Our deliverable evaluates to 0.8 A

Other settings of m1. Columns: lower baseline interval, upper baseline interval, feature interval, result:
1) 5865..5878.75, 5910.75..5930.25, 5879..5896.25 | 1.01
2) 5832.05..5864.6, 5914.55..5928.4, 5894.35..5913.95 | 0.46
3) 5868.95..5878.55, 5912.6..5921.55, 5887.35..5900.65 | 0.87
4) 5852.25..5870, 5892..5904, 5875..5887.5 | -0.12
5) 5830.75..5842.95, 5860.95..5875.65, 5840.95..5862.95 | 0.04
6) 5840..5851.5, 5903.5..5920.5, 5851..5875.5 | -0.27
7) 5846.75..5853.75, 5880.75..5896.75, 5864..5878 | -0.53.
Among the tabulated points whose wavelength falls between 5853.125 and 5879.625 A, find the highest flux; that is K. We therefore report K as 235.6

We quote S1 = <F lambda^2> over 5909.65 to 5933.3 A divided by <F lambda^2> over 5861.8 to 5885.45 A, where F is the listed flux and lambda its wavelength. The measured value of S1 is 1.00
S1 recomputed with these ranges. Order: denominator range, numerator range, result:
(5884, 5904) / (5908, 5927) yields 1.05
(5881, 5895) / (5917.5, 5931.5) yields 1.07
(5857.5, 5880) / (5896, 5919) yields 0.98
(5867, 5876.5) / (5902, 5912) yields 0.97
